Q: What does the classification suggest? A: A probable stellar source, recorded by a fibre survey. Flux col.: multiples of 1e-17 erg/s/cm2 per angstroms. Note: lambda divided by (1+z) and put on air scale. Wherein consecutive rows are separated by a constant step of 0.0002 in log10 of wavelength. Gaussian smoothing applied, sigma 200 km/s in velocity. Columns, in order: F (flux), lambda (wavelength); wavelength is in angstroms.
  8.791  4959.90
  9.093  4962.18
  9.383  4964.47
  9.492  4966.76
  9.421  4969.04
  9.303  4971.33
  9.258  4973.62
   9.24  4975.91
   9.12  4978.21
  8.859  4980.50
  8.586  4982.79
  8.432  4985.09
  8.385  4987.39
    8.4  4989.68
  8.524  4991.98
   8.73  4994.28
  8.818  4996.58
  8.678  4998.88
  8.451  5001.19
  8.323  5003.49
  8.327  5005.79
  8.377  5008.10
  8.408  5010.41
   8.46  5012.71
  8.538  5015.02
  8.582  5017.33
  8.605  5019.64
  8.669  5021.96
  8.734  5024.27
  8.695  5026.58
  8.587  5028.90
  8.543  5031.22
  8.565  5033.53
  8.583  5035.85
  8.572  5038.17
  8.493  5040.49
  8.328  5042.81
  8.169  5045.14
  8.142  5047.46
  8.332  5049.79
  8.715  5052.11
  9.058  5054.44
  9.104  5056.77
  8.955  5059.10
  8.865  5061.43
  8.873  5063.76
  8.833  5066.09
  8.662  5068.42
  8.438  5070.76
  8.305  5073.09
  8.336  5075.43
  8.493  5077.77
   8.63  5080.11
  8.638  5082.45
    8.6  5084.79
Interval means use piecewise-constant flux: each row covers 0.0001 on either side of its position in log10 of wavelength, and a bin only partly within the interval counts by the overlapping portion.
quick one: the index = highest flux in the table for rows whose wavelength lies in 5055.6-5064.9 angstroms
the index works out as 9.104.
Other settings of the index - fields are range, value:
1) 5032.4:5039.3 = 8.583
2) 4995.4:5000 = 8.818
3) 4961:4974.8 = 9.492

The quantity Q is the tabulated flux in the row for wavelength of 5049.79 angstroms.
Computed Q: 8.332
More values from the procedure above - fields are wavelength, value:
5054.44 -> 9.058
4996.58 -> 8.818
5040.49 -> 8.493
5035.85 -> 8.583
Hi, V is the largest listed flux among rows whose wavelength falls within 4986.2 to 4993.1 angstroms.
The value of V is 8.524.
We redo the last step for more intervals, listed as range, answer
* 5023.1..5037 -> 8.734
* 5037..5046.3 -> 8.572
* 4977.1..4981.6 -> 9.12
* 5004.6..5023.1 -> 8.669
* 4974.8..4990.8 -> 9.24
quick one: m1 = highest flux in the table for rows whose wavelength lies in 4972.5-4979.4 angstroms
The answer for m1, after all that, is 9.258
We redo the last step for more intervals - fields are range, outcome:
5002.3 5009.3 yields 8.377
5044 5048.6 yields 8.169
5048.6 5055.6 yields 9.058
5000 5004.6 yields 8.451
